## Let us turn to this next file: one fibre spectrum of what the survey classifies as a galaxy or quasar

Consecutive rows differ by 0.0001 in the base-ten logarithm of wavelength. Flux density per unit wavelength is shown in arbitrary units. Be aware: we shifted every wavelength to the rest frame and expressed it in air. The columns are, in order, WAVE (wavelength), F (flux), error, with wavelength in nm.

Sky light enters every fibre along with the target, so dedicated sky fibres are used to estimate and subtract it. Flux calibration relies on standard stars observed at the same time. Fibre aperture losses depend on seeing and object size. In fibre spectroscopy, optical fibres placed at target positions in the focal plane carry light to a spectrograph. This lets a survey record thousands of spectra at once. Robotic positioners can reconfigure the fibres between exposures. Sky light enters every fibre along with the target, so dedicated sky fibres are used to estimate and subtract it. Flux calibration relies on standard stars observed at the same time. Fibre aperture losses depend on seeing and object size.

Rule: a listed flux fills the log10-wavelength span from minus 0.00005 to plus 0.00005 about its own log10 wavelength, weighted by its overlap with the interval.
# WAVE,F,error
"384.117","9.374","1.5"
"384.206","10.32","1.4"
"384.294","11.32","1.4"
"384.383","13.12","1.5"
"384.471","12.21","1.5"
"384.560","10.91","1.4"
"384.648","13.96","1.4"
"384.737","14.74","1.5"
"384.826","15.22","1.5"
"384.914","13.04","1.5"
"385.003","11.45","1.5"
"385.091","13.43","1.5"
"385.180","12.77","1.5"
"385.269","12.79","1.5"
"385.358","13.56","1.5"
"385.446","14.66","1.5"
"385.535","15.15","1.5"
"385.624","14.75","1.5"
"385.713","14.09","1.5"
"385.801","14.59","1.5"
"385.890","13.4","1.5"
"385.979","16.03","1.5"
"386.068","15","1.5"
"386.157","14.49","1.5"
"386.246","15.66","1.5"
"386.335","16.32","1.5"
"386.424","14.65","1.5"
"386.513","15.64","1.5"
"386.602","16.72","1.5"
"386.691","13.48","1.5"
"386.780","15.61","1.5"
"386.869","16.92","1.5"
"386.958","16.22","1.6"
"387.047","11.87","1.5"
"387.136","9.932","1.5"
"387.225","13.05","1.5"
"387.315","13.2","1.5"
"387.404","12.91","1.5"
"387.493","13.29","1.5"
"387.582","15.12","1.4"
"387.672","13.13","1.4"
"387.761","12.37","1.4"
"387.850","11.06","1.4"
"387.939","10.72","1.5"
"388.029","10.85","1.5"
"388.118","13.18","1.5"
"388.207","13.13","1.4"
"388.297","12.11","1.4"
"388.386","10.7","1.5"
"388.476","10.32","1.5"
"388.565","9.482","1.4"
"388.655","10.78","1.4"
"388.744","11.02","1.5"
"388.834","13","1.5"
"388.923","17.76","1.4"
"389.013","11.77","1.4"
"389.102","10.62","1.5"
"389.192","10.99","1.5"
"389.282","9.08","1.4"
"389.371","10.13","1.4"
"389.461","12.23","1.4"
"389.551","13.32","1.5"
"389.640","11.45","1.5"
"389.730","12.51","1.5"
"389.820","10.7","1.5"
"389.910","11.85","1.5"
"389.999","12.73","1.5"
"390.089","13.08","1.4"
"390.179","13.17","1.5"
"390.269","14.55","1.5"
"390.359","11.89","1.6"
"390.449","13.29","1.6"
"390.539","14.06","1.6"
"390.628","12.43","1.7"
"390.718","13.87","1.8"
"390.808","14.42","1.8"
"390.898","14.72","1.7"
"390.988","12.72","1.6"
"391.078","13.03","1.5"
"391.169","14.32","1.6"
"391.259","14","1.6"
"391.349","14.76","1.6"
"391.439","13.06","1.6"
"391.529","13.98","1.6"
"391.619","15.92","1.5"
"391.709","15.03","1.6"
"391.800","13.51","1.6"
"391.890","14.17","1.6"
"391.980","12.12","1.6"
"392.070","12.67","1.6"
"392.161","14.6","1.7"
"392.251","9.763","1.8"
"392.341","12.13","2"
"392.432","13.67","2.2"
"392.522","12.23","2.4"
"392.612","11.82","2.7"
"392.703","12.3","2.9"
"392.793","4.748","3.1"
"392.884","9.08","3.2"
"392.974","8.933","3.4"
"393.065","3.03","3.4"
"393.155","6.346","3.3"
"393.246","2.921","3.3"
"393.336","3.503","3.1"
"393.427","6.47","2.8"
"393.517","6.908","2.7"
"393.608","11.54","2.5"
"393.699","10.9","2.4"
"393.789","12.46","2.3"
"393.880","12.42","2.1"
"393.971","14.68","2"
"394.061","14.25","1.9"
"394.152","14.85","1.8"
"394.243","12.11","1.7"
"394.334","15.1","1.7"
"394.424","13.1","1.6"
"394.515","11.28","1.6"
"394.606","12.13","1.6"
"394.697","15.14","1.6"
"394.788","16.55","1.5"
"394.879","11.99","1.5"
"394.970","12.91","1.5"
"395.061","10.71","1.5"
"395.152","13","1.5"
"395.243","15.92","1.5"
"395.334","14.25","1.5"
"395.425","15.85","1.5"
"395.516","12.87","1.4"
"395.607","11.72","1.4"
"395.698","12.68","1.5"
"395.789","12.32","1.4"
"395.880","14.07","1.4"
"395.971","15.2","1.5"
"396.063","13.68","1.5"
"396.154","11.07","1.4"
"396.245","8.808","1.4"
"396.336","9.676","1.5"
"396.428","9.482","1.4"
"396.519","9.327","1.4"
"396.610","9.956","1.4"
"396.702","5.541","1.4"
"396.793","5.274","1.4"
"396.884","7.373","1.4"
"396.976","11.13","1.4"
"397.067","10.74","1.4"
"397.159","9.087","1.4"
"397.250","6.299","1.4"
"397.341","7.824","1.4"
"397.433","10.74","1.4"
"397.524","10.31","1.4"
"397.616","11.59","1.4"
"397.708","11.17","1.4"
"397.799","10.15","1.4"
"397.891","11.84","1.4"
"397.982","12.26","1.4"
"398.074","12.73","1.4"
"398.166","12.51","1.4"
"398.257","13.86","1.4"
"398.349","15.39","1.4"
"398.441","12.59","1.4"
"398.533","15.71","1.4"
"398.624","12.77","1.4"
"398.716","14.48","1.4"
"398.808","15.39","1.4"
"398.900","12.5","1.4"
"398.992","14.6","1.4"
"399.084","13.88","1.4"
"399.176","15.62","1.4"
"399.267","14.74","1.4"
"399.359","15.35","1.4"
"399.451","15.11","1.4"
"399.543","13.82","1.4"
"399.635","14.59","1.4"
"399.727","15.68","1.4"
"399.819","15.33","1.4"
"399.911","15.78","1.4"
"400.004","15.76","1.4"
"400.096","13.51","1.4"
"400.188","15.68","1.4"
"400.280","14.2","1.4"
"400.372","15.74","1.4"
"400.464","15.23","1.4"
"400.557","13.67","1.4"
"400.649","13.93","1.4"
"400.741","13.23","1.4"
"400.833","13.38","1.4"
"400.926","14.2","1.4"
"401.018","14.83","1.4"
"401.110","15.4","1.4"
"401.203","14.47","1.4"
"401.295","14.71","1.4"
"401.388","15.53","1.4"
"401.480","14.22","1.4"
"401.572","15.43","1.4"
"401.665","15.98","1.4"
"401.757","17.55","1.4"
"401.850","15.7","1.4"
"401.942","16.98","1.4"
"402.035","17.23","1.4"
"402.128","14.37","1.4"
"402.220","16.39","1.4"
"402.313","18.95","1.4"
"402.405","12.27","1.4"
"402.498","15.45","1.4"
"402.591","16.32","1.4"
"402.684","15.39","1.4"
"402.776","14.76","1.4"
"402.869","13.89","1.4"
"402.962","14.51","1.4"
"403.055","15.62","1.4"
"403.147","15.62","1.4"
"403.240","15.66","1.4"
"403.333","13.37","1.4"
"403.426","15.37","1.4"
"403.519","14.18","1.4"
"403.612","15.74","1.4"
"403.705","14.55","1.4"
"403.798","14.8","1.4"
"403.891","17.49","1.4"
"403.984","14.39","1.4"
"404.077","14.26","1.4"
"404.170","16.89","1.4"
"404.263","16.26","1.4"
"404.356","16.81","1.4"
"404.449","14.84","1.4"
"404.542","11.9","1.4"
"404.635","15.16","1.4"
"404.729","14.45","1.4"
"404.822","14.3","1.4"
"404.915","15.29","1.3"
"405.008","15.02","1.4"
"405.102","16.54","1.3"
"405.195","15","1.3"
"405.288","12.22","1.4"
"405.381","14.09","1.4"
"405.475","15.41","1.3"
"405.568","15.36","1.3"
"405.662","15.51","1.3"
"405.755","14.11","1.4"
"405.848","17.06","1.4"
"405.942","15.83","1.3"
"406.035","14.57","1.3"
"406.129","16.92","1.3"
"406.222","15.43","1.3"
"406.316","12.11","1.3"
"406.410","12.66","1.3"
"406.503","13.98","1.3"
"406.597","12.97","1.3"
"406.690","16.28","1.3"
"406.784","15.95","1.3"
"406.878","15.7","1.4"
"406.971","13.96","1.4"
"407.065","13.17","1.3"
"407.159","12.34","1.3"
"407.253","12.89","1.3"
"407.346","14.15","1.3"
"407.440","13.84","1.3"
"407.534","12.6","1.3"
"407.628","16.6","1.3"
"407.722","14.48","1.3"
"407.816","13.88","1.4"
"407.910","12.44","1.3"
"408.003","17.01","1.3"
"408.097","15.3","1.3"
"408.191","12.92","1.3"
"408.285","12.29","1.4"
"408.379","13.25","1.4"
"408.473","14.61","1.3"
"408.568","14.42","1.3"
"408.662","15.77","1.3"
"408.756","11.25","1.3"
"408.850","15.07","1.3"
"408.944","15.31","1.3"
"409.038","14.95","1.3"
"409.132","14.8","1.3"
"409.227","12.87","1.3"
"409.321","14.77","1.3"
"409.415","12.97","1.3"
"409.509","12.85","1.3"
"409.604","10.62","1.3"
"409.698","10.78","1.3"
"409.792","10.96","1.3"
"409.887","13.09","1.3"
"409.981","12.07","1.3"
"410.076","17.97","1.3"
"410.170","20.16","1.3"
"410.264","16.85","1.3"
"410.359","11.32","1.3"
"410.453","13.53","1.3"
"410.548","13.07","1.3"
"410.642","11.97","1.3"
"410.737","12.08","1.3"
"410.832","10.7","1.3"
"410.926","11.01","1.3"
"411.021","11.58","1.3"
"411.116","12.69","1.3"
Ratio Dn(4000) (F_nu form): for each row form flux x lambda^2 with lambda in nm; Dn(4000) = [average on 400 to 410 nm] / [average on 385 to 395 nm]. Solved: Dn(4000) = 1.25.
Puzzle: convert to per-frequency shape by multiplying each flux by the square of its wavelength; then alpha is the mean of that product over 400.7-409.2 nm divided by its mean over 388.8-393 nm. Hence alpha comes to 1.3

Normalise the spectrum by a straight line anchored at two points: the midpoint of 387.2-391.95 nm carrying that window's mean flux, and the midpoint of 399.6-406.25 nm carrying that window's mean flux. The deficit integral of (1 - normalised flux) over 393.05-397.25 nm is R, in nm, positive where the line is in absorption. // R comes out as 0.81 nm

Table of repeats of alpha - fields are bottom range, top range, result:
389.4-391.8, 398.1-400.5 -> 1.14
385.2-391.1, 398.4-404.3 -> 1.22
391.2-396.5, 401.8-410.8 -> 1.30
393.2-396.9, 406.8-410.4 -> 1.30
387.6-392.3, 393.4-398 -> 0.94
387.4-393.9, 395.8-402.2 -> 1.17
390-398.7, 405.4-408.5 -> 1.30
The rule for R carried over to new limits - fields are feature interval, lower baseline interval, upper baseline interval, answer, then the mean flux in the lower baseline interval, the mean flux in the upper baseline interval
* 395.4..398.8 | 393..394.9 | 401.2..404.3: 0.31 nm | 10.8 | 15.4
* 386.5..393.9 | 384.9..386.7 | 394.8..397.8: 0.56 nm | 14.4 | 11.1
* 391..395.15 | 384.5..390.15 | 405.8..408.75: 0.53 nm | 13.1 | 14.3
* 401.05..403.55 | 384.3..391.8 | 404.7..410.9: -0.27 nm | 13.2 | 14.1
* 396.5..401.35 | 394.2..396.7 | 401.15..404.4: 0.38 nm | 12.5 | 15.5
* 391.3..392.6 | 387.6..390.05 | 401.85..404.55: -0.08 nm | 11.8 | 15.4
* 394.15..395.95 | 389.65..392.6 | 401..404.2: 0.07 nm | 13.2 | 15.4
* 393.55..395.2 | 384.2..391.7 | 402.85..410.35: 0.07 nm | 13.2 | 14.5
